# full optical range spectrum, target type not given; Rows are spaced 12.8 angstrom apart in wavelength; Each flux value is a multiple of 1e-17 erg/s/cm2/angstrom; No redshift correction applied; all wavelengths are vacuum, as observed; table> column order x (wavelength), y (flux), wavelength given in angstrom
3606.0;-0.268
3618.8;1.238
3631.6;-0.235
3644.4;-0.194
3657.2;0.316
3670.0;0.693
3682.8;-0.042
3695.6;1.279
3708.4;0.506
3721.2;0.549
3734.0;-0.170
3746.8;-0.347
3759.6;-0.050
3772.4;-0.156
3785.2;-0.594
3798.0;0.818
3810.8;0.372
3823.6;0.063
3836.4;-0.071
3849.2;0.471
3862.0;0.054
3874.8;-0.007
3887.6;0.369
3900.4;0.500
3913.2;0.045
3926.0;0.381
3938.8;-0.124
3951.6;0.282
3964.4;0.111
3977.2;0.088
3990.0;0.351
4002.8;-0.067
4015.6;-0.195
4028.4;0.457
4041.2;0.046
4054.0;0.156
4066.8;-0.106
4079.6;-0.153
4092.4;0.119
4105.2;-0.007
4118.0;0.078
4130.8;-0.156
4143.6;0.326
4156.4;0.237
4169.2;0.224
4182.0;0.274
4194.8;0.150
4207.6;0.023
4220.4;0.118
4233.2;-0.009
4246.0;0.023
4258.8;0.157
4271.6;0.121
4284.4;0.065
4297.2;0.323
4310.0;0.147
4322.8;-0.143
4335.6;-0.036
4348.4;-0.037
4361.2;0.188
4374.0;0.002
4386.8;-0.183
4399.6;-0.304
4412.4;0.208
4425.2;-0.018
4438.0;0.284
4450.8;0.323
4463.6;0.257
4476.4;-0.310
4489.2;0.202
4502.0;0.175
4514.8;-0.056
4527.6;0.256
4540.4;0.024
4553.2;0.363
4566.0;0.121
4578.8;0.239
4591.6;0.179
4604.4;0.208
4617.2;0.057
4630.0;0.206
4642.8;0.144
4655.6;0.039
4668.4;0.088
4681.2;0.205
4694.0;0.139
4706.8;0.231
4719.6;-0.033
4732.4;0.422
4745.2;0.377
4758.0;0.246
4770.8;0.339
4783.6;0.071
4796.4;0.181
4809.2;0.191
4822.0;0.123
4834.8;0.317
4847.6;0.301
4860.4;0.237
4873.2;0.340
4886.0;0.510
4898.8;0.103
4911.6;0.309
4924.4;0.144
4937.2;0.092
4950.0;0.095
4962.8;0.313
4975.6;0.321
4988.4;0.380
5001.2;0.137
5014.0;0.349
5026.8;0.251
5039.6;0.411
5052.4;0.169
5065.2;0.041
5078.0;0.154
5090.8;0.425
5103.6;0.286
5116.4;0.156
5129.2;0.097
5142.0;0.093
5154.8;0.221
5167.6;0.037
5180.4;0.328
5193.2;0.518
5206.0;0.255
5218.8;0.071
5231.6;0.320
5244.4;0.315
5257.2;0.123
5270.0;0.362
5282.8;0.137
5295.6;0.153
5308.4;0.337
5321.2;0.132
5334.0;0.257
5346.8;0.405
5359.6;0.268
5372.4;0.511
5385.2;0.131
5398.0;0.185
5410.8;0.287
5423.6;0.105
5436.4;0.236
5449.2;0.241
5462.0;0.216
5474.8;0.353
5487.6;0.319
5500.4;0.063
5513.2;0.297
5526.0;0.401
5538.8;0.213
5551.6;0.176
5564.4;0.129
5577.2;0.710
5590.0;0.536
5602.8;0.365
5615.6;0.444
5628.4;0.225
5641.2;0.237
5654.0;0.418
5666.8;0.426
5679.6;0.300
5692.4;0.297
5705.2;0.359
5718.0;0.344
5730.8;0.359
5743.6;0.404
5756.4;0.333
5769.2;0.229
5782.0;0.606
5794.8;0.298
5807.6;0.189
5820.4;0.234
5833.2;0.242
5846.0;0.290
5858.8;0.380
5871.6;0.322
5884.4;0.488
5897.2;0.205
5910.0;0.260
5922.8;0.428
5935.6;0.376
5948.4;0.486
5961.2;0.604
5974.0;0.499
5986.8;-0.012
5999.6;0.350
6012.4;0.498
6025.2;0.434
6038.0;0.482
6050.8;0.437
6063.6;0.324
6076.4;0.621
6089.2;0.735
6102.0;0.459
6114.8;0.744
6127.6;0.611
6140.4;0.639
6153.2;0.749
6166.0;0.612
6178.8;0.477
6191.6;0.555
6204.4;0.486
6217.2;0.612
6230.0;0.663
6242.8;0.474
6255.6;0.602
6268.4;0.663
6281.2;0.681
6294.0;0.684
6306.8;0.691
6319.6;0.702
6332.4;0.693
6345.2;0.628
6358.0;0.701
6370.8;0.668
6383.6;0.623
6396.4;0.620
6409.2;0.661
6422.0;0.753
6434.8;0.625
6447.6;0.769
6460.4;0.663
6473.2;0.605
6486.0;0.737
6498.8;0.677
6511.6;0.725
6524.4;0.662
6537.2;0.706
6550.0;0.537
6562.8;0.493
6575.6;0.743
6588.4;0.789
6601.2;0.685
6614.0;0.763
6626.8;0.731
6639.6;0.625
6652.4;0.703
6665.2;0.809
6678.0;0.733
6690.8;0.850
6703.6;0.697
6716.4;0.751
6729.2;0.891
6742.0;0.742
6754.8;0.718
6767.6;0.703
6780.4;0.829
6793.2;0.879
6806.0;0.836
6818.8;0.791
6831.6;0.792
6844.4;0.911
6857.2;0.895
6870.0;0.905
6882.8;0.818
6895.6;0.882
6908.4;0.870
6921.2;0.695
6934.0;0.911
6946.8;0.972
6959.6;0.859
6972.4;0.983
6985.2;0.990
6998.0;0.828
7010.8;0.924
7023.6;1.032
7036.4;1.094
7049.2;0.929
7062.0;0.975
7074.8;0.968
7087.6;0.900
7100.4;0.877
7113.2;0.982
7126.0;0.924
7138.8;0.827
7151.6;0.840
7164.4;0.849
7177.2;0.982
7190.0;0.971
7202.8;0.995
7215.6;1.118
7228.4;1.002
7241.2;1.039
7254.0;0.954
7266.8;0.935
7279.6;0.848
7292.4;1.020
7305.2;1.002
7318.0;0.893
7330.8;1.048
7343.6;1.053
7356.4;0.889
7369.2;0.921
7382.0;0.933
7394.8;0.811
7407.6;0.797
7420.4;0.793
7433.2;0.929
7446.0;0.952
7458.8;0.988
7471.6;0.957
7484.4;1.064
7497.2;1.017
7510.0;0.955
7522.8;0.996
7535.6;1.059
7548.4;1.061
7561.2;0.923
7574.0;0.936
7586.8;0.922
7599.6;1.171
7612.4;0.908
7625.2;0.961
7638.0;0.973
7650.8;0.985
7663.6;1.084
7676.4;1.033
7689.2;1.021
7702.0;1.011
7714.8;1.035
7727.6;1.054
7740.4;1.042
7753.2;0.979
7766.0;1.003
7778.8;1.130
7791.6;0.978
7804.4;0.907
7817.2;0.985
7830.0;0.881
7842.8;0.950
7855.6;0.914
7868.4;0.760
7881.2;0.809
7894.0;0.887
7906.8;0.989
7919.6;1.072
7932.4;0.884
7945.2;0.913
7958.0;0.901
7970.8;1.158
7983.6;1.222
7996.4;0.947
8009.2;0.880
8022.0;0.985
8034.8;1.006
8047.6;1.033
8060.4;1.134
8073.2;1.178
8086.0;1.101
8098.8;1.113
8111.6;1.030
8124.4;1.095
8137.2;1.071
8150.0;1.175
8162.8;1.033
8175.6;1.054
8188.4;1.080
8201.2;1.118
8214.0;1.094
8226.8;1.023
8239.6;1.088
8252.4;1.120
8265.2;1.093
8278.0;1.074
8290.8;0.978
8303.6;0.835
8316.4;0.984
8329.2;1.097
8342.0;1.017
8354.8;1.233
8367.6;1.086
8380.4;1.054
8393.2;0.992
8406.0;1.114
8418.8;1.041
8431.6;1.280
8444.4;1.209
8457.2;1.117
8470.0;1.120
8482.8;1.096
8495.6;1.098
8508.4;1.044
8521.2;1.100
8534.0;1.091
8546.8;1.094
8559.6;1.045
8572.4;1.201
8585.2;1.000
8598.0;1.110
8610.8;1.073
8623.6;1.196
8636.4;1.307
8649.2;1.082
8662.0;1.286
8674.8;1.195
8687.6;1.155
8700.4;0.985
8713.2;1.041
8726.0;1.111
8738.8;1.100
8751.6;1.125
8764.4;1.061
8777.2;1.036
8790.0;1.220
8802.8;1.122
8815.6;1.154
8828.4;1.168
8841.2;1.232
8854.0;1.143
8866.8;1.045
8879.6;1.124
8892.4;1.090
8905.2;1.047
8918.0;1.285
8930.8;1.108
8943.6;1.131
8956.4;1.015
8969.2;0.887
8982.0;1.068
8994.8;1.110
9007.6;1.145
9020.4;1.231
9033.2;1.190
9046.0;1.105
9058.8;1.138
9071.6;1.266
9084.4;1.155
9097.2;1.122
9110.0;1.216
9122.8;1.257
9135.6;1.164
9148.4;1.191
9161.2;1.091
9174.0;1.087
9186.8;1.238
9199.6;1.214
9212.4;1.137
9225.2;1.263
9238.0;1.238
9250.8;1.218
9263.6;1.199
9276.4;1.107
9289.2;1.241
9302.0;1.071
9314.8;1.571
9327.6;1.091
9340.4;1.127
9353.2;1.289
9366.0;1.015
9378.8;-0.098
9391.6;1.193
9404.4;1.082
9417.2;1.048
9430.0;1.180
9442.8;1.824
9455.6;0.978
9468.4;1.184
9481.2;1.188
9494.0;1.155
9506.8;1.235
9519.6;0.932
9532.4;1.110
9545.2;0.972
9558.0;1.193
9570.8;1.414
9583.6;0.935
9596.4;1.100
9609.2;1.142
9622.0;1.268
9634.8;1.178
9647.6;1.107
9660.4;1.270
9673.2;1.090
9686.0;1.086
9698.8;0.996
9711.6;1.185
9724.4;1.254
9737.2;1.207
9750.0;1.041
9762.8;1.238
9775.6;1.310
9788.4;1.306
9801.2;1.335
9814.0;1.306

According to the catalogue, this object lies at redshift 0.52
